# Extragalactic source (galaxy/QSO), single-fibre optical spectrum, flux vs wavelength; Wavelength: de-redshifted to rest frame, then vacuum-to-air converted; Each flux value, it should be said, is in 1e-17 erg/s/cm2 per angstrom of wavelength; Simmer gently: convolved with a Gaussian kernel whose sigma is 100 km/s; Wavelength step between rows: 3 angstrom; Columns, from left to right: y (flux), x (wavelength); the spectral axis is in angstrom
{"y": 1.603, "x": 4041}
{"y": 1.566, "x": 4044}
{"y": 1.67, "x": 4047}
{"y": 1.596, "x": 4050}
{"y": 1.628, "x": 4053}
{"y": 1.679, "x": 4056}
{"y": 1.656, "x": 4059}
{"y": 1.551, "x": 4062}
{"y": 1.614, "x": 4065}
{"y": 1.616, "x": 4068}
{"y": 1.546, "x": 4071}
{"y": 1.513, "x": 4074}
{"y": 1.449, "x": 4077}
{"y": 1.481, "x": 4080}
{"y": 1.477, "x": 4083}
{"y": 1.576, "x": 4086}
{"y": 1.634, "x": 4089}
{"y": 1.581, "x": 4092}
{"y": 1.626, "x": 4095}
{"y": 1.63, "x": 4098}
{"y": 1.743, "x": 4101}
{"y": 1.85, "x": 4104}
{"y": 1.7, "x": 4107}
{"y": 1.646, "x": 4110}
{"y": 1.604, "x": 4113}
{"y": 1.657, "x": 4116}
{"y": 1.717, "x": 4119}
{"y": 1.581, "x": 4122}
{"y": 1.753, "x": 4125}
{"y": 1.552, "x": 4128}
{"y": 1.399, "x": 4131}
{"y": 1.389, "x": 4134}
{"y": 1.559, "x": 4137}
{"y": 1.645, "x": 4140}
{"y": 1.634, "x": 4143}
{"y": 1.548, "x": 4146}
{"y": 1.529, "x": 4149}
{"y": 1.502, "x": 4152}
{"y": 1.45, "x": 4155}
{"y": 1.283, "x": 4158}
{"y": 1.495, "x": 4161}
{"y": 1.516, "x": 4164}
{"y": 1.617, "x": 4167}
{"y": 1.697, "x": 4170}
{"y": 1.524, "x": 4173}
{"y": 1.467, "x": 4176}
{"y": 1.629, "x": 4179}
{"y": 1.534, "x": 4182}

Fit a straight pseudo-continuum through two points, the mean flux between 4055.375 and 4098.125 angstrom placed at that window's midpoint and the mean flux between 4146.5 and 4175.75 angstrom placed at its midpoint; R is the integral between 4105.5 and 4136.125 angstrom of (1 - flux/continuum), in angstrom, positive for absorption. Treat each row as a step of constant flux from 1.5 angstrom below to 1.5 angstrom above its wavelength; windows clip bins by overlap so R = -1.2 angstrom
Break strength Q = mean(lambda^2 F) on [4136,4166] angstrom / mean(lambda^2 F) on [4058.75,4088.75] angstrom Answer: 1.02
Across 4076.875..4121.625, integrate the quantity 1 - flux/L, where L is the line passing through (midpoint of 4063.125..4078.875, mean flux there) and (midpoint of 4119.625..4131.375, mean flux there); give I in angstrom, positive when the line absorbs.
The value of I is -1.57 angstrom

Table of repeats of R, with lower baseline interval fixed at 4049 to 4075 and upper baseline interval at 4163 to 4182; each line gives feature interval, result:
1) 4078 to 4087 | 0.5 angstrom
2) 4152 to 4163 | 1.0 angstrom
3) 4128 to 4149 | 0.7 angstrom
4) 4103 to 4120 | -1.1 angstrom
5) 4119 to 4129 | -0.4 angstrom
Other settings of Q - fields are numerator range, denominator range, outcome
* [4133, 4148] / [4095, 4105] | 0.93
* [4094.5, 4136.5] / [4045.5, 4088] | 1.06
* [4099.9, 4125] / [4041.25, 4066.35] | 1.07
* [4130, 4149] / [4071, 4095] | 1.02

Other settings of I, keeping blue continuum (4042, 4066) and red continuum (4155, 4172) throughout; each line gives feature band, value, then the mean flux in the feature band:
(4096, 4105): -0.9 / 1.73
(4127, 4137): 0.6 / 1.46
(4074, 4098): 0.6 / 1.55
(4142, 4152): -0.2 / 1.56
